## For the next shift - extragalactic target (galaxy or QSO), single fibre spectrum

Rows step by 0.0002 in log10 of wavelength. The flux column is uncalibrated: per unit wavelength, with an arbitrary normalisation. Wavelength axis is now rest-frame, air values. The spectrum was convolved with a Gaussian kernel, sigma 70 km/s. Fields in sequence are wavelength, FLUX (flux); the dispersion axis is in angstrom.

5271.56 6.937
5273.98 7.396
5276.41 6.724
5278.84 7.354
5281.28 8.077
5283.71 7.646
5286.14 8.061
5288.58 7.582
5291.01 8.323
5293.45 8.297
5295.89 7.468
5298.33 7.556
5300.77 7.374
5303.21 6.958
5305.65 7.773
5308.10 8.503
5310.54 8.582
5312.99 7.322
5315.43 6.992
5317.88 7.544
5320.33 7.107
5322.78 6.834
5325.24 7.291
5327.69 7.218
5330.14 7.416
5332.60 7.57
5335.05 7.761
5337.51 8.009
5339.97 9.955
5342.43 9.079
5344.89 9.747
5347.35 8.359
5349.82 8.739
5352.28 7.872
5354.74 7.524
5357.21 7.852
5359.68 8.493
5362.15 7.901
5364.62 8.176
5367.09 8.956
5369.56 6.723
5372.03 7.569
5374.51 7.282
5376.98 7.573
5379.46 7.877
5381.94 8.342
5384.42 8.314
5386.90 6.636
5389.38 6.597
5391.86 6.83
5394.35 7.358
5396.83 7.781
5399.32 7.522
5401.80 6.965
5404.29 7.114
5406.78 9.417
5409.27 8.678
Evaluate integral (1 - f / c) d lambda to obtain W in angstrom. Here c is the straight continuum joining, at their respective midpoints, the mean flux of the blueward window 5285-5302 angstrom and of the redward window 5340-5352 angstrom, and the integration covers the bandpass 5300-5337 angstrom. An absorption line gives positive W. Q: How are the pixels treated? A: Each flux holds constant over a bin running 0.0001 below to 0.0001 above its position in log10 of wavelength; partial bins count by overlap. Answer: 3.83 angstrom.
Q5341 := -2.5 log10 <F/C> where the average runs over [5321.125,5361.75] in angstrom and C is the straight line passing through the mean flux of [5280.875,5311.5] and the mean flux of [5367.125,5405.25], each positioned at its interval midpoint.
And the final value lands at -0.06 mag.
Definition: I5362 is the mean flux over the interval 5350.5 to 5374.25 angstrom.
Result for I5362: 7.89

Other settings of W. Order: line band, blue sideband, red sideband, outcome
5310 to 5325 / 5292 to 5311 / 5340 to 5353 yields 1.5 angstrom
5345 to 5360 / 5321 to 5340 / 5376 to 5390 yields -1.3 angstrom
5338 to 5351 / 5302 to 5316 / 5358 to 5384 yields -2.1 angstrom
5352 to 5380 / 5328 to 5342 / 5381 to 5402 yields -0.3 angstrom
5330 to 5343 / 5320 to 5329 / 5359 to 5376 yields -1.8 angstrom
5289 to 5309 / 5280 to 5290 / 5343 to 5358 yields 0.5 angstrom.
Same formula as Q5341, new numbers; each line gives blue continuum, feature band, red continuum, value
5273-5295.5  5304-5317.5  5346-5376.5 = 0.00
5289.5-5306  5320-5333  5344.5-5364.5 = 0.11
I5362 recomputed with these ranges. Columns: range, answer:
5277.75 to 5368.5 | 7.93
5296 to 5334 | 7.47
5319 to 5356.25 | 8.03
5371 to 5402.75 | 7.44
